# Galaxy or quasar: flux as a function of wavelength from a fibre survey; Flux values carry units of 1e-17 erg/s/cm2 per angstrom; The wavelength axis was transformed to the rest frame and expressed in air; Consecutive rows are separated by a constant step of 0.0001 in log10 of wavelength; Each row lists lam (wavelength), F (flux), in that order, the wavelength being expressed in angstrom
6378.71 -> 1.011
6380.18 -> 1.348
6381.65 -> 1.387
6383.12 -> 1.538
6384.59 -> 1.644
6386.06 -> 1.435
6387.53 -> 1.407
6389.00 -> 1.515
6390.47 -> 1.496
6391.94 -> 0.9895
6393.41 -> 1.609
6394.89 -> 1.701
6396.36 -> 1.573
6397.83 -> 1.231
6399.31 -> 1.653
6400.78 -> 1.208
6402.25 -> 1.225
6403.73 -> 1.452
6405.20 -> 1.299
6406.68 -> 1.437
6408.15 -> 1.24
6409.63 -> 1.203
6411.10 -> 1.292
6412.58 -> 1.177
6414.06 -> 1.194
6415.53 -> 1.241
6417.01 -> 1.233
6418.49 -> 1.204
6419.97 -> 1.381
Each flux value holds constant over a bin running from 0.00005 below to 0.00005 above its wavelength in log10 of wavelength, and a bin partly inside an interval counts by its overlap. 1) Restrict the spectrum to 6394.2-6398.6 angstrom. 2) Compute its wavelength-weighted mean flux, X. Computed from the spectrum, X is 1.5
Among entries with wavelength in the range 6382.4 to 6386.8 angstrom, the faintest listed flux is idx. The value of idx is 1.435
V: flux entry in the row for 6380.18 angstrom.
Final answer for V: 1.348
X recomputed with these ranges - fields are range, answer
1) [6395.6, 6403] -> 1.38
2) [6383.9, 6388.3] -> 1.49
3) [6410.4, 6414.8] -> 1.22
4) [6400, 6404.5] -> 1.3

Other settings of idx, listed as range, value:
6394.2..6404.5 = 1.208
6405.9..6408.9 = 1.24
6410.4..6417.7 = 1.177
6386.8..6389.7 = 1.407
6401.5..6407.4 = 1.225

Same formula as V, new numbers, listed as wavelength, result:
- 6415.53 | 1.241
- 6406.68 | 1.437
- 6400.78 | 1.208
